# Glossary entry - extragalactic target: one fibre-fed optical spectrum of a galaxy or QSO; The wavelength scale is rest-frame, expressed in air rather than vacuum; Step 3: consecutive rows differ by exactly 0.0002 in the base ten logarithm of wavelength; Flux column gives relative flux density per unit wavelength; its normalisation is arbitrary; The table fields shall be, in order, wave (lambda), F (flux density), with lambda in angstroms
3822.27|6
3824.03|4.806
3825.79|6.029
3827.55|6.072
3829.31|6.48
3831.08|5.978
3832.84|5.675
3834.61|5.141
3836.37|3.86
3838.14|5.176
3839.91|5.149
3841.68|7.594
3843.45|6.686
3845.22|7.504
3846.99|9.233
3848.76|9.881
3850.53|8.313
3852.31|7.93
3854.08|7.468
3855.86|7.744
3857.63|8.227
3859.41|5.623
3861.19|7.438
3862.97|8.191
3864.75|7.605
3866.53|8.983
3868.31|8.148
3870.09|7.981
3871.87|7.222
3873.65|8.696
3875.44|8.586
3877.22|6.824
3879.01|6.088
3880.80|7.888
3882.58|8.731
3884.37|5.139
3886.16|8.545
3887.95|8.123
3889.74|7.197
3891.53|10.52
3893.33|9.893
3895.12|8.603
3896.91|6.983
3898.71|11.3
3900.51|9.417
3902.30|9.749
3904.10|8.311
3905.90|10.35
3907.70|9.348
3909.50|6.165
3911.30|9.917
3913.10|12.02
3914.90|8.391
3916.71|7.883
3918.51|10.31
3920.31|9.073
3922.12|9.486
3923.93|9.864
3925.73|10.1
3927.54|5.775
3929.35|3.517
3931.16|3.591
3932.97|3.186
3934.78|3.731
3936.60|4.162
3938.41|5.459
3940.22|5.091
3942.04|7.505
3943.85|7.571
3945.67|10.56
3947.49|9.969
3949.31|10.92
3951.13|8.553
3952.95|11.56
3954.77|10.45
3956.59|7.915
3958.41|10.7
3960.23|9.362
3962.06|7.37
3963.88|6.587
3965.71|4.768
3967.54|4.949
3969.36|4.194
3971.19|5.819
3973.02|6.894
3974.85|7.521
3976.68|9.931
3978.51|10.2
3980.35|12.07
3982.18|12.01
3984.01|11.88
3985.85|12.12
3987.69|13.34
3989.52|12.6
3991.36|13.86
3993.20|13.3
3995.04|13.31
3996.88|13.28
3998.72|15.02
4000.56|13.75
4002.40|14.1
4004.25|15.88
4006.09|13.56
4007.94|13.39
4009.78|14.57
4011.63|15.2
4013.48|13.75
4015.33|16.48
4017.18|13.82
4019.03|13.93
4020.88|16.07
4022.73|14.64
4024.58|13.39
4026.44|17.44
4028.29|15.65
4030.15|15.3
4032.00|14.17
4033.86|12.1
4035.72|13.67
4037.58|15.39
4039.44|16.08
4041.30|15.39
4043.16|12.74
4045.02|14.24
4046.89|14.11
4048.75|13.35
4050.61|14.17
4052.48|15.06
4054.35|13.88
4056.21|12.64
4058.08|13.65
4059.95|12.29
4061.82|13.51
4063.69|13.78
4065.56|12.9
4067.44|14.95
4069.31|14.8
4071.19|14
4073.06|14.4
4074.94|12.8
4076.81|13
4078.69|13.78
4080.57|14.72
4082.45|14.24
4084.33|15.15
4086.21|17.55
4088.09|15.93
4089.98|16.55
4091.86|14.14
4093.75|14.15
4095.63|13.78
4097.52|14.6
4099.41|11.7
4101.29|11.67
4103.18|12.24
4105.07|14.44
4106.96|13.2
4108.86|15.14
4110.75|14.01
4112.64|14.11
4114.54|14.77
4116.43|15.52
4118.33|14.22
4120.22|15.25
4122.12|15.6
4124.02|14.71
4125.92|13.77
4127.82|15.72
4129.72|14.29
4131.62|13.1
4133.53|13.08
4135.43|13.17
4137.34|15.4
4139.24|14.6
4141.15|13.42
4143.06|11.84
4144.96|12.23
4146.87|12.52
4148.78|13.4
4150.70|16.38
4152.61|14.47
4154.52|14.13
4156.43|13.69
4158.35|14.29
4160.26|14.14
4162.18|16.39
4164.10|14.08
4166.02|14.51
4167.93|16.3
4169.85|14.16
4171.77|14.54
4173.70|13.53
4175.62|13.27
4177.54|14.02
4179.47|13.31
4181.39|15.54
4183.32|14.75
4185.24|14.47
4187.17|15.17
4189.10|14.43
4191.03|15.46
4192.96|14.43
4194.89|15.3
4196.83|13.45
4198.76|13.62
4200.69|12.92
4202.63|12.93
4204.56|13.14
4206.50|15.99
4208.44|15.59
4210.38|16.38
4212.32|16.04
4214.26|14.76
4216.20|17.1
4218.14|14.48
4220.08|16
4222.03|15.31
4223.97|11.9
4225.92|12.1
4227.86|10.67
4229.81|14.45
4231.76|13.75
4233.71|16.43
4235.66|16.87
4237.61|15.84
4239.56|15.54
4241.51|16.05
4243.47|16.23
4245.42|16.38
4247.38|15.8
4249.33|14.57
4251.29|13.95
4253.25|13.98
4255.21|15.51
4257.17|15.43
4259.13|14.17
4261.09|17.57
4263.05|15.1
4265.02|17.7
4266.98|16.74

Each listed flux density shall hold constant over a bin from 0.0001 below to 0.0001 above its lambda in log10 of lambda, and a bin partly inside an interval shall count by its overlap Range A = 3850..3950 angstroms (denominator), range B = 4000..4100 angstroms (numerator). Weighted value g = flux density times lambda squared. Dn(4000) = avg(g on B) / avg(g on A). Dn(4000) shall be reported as 1.95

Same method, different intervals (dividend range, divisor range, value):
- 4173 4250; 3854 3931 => 2.08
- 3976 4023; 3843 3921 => 1.72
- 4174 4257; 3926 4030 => 1.56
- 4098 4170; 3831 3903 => 2.09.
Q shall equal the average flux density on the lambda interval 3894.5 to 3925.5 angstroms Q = 9.27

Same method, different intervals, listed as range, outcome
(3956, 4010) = 10.8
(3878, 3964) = 8.2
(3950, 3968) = 8.33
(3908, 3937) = 7.42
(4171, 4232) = 14.3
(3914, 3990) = 8.24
